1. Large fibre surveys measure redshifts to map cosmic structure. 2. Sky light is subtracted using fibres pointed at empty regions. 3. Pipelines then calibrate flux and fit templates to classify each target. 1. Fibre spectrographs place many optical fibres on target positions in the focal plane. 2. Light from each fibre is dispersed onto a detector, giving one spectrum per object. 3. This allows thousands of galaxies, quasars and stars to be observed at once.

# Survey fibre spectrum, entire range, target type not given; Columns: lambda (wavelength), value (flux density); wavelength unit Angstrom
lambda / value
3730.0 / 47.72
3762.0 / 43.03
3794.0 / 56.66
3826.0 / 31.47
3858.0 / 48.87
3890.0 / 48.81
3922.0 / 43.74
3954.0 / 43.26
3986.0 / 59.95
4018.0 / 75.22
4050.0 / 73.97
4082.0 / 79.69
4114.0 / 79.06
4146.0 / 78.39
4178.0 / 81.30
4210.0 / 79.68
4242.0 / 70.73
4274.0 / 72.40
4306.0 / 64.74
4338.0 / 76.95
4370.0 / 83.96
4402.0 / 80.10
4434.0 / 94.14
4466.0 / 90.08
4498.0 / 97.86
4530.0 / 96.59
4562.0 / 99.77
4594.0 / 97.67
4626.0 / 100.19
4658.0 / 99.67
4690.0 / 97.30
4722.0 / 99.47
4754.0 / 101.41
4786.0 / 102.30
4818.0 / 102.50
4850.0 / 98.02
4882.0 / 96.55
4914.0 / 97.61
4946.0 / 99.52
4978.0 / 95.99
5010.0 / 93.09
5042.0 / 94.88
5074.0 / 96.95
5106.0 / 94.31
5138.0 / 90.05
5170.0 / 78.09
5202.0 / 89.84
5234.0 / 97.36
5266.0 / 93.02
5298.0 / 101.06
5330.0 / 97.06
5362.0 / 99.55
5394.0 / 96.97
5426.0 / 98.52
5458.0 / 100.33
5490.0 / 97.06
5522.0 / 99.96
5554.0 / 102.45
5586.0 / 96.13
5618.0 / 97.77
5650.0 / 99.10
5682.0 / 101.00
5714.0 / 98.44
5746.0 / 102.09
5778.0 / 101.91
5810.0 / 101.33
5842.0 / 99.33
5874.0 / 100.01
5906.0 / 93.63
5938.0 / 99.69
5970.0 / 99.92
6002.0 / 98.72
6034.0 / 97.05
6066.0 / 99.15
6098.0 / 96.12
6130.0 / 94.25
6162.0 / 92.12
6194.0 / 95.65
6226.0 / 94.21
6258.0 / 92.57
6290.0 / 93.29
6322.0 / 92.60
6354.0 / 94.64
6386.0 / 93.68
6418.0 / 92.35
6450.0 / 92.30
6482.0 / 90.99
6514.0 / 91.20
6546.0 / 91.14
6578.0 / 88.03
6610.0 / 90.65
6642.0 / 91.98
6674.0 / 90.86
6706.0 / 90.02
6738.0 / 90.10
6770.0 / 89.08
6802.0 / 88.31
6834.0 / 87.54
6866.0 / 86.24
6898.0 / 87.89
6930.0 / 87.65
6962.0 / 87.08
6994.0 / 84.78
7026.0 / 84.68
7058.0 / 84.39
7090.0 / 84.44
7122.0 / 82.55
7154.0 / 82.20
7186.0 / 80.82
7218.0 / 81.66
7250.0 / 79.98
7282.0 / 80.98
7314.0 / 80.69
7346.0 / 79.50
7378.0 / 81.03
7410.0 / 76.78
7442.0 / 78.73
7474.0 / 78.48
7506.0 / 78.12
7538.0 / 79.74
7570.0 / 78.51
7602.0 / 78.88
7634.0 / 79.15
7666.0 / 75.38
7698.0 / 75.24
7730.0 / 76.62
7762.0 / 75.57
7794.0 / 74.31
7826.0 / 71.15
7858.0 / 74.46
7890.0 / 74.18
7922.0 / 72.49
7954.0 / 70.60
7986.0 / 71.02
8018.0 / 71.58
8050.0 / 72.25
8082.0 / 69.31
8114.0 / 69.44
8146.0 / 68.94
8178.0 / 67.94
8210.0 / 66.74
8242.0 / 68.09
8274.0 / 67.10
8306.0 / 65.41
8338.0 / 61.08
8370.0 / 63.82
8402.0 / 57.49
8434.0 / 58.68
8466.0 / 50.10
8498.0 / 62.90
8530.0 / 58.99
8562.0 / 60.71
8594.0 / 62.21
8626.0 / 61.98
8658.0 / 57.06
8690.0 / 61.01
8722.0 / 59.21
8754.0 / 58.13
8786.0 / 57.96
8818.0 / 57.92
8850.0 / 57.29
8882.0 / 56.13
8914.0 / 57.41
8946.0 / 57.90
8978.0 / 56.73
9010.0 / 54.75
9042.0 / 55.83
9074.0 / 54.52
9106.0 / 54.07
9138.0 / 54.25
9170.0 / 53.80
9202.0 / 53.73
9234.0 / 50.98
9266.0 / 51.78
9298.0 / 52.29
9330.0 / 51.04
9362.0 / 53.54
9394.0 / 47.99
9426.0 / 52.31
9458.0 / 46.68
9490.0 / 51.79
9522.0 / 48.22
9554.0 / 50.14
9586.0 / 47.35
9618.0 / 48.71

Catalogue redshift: 0.000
